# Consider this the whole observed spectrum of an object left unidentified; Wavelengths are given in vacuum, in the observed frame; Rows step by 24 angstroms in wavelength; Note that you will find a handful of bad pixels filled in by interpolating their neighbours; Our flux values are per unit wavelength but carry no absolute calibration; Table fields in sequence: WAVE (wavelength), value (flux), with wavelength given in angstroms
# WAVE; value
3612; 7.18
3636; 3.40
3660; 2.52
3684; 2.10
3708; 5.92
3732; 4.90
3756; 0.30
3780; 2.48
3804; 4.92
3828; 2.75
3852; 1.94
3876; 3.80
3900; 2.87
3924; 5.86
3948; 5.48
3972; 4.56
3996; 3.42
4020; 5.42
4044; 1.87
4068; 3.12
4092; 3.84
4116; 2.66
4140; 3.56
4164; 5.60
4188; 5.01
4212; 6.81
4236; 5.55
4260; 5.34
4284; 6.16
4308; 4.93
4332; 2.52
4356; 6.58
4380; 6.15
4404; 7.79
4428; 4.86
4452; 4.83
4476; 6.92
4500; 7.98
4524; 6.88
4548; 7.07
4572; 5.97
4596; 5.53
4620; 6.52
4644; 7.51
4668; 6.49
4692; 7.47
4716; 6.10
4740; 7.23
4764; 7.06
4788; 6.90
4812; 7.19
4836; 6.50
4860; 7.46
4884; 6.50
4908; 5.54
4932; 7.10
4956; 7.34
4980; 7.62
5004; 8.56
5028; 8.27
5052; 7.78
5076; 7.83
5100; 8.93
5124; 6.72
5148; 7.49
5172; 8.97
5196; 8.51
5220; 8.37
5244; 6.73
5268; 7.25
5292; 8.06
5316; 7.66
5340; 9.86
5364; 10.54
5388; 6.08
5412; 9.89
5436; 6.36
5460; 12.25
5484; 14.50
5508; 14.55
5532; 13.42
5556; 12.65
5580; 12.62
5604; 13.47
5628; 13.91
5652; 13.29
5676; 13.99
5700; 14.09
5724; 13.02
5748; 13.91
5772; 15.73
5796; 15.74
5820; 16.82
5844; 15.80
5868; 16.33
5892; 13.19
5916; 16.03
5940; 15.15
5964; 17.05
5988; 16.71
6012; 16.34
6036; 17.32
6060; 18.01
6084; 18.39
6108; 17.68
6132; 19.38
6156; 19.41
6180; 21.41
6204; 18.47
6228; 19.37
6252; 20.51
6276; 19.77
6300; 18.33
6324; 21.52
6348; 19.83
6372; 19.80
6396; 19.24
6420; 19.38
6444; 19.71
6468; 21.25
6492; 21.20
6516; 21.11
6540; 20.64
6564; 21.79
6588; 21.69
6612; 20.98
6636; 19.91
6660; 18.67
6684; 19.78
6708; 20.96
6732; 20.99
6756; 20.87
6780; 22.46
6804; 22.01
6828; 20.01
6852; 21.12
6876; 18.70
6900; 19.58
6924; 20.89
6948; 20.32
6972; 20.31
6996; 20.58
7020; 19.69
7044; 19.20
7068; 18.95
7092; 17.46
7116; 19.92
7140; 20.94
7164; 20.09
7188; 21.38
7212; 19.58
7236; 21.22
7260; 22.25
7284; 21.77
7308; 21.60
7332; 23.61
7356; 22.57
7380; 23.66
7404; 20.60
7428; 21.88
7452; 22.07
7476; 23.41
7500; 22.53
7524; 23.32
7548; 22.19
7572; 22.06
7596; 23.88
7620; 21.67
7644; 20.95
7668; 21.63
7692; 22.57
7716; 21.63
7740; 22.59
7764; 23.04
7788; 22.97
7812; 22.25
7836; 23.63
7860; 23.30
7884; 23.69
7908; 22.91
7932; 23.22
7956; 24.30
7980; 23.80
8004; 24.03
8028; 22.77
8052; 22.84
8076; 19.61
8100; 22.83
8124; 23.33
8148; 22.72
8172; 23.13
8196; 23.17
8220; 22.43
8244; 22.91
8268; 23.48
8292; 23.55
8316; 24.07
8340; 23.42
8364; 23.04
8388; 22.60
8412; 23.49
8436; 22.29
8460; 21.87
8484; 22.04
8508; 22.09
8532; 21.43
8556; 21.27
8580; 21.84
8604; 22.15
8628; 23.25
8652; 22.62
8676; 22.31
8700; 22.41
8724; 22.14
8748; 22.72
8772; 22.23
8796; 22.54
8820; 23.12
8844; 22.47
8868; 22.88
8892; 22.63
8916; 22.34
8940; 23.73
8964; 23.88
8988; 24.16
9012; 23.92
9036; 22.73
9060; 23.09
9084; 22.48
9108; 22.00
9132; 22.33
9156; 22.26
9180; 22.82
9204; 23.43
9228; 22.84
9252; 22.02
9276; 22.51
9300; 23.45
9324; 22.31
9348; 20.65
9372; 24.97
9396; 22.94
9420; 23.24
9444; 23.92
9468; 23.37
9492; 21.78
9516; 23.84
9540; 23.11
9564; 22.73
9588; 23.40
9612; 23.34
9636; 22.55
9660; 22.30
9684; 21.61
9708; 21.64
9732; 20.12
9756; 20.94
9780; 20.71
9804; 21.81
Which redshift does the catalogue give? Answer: 0.37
